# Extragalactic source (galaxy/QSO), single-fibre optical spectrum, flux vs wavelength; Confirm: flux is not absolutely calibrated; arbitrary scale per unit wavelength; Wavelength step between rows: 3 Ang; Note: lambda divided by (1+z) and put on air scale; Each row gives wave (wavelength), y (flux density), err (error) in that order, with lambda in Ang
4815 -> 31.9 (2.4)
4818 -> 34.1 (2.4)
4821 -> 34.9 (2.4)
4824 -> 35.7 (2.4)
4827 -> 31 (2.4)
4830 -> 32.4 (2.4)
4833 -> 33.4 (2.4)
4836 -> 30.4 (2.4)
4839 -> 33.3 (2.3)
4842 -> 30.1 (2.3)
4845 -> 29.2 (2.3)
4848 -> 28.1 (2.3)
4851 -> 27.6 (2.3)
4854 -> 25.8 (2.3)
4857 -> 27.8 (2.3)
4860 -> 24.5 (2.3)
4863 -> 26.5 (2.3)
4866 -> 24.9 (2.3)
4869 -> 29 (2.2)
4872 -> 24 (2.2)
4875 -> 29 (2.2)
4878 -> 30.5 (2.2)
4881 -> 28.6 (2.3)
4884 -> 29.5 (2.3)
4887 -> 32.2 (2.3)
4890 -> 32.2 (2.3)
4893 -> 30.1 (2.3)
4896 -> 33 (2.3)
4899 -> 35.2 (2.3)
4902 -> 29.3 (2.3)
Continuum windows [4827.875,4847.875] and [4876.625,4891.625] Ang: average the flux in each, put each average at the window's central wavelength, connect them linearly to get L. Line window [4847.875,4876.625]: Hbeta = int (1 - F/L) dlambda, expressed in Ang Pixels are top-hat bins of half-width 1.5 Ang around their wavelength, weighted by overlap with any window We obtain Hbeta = 3.9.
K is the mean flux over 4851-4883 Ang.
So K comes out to 27.1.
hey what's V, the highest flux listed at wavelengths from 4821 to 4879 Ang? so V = 35.7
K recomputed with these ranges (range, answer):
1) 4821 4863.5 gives 30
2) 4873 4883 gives 29.1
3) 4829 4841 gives 32.3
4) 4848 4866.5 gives 26.4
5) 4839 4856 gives 28.6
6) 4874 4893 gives 30.3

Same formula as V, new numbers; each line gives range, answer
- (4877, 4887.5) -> 32.2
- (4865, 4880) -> 30.5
